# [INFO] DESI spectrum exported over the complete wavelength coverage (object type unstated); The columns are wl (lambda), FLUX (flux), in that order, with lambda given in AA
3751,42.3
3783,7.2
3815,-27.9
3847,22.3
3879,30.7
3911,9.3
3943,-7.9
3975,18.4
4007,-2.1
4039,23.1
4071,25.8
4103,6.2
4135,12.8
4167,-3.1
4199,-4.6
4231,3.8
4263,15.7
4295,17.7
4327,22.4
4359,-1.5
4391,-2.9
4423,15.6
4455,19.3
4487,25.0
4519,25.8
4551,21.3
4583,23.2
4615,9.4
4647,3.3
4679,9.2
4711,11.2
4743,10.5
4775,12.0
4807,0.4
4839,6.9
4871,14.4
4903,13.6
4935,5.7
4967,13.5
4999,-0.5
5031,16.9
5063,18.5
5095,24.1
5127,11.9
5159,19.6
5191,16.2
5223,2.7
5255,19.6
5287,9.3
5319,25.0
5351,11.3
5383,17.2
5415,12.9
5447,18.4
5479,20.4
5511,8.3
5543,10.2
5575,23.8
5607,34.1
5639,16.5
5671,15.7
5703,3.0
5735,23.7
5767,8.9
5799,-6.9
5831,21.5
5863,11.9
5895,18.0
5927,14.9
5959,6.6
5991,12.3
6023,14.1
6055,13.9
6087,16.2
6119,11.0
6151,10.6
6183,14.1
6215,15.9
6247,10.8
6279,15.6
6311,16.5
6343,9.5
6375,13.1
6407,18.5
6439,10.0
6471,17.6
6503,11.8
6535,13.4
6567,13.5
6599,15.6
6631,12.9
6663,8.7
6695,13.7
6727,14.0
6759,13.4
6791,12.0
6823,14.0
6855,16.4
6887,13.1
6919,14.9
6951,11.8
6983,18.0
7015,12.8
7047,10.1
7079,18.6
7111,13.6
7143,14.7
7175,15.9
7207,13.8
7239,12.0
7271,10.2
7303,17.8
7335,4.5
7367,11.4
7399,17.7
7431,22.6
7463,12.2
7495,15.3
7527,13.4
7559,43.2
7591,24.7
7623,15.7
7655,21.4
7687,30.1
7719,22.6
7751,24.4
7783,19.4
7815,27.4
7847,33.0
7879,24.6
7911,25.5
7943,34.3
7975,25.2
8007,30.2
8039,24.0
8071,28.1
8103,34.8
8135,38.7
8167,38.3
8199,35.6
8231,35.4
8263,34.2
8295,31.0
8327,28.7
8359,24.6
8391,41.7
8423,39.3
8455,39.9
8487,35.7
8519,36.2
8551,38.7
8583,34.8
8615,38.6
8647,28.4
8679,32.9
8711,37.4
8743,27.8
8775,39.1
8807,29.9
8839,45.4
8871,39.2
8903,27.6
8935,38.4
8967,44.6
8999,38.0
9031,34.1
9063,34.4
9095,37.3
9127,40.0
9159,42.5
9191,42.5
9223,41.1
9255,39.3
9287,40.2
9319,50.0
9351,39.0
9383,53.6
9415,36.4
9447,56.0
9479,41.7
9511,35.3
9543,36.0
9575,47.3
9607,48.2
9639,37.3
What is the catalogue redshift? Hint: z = 1.03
